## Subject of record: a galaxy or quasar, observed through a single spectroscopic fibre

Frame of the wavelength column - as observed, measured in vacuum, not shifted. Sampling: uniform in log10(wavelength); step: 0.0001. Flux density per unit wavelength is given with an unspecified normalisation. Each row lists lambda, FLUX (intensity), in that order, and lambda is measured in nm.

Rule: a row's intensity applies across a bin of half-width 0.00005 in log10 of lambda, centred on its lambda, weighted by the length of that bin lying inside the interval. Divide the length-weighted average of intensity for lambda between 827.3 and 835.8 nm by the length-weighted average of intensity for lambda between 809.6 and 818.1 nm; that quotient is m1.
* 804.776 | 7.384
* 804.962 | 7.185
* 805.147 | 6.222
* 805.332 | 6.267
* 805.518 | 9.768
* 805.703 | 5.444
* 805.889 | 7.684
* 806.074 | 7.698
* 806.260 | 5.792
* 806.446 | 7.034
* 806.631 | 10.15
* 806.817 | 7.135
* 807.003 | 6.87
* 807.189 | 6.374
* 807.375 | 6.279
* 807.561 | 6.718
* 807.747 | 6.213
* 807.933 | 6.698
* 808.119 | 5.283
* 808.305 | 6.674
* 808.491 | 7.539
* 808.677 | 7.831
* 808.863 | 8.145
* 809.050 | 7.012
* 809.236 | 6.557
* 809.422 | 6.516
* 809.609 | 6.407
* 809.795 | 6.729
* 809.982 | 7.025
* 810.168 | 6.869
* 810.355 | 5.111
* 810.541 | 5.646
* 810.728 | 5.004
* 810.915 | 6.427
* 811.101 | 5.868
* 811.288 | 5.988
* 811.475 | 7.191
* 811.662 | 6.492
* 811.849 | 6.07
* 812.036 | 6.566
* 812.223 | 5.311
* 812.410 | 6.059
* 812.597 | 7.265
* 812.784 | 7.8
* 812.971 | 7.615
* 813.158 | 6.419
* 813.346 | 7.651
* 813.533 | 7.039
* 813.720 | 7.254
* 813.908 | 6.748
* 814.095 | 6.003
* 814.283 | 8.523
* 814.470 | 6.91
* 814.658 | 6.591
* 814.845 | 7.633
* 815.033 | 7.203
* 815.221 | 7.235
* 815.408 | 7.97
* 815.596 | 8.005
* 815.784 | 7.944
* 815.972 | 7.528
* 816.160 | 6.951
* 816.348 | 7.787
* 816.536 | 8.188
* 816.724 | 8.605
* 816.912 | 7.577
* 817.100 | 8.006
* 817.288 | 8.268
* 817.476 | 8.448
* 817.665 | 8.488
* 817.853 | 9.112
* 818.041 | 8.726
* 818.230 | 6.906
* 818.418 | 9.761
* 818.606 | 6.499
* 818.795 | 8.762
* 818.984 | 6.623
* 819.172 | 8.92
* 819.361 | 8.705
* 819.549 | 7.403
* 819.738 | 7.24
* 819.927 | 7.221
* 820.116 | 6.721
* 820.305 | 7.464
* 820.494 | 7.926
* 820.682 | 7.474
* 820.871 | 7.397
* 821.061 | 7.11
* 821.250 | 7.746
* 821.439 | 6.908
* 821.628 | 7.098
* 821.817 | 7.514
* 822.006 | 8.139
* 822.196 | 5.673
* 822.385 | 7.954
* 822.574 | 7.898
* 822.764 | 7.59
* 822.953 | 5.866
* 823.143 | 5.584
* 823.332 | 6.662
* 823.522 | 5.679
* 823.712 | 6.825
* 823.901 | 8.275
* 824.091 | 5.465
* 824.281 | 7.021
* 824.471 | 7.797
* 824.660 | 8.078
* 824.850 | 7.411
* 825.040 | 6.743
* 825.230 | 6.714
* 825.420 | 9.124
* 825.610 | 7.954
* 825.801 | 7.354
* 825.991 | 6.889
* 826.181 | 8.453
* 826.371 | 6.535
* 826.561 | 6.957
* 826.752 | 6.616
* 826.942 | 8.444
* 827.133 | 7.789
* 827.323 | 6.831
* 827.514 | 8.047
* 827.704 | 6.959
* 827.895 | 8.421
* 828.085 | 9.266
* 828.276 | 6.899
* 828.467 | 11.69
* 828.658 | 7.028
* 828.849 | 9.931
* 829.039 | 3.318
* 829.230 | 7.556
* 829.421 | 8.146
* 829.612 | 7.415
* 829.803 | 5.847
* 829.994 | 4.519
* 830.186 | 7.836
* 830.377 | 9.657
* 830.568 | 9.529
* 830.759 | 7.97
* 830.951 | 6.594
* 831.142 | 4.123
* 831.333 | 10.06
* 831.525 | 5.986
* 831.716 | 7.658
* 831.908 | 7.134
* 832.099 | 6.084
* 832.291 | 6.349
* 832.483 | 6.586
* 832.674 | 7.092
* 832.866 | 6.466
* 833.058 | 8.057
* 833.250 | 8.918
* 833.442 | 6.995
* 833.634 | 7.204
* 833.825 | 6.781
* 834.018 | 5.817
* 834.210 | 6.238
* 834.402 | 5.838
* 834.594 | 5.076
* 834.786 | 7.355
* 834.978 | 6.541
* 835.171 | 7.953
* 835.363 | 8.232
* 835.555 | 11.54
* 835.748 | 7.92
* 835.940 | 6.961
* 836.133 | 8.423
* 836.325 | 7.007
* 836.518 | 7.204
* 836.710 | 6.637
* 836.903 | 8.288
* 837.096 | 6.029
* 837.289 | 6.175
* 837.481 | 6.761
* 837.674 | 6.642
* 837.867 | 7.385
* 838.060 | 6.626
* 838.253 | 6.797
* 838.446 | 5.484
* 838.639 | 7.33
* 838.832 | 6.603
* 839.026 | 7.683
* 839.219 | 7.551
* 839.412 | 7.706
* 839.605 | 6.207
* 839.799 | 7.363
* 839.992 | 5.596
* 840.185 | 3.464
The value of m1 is 1.0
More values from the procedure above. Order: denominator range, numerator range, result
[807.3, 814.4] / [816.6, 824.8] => 1.13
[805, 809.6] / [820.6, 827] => 1.03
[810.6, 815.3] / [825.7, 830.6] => 1.12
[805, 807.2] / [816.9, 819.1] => 1.12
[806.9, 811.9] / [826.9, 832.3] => 1.15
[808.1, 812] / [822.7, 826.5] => 1.09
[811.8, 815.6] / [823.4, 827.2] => 1.04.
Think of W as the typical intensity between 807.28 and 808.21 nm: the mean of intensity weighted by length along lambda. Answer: 6.24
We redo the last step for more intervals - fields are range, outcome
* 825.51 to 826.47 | 7.44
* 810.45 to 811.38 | 5.79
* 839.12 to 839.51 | 7.64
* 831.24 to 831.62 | 8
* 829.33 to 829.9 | 7.12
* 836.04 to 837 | 7.51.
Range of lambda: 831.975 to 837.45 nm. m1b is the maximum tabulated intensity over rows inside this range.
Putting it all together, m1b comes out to 11.54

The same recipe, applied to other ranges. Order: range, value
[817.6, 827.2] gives 9.761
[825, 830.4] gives 11.69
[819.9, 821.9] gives 7.926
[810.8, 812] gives 7.191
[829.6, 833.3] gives 10.06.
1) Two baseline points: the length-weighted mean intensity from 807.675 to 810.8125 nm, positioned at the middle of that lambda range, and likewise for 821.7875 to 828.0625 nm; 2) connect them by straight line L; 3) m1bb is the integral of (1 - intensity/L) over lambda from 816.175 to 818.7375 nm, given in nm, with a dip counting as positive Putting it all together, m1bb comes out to -0.45 nm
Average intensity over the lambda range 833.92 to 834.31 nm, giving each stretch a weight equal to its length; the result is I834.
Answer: 6.01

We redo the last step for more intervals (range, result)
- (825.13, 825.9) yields 7.77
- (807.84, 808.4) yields 6.23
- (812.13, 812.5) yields 5.68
